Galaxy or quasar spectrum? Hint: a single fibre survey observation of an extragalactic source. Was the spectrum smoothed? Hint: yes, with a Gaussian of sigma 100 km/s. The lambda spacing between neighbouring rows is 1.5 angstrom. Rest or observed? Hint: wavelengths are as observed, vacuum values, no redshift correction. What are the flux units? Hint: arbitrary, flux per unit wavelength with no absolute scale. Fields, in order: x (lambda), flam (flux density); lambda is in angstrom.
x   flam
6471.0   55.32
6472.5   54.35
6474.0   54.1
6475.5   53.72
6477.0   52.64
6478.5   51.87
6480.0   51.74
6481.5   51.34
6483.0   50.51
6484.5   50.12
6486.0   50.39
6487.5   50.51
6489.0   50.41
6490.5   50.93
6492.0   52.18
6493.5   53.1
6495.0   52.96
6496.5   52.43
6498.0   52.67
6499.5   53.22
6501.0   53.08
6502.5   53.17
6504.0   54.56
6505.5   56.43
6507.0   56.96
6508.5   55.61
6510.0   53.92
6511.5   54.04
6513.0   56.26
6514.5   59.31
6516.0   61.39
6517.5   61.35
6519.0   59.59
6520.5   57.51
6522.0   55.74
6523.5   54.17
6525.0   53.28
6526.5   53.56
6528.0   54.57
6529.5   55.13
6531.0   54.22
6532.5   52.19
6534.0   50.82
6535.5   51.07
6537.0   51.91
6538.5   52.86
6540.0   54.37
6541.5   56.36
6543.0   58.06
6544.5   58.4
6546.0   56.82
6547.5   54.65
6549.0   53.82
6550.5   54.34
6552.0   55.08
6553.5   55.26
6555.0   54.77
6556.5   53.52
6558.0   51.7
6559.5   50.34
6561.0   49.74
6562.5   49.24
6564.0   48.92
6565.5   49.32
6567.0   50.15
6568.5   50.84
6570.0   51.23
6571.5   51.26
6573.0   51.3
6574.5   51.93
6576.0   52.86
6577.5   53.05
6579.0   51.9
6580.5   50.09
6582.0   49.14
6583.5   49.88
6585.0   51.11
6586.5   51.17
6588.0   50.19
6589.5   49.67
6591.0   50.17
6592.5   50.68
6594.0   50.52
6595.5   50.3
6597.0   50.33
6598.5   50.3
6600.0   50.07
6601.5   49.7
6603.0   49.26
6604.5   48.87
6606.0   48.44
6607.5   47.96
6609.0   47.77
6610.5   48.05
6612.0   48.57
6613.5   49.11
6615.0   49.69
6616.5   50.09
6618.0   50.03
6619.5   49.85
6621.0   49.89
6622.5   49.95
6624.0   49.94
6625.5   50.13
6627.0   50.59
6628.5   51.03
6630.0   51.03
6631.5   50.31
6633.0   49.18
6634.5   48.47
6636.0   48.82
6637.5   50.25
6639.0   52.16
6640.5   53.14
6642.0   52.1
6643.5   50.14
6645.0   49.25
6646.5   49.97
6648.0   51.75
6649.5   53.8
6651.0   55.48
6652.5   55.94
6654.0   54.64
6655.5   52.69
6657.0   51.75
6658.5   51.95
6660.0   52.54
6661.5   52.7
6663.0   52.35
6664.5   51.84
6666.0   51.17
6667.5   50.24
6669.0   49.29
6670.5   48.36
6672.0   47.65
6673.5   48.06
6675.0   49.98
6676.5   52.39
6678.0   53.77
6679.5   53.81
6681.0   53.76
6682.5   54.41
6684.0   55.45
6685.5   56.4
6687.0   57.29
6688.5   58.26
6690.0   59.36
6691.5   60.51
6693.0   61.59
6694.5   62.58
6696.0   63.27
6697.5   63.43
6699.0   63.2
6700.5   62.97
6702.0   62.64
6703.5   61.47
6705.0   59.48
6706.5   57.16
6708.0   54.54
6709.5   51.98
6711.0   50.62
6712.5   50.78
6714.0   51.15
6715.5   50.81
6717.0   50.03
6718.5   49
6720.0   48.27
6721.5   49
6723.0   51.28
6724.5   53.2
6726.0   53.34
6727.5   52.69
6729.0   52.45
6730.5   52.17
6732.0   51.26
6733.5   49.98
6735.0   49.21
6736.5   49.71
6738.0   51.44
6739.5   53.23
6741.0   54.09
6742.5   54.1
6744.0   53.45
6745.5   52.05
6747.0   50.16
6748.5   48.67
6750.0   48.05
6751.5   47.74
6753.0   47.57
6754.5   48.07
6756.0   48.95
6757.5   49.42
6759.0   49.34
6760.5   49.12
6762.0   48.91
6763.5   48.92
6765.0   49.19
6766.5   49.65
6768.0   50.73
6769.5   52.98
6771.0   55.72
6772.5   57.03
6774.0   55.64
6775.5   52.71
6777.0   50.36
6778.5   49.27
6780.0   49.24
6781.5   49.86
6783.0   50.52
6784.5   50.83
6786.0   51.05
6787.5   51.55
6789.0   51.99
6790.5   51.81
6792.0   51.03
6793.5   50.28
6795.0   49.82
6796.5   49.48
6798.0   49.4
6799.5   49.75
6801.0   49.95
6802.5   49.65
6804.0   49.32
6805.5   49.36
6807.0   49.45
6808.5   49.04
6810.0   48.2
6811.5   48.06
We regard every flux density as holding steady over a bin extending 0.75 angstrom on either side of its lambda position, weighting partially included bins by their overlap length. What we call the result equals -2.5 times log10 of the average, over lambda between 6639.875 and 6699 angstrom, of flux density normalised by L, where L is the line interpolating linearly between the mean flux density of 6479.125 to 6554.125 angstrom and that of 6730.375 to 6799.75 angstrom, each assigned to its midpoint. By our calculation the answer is -0.040 mag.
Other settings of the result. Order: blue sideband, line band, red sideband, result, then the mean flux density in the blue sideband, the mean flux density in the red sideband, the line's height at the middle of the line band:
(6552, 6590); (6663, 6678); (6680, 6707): 0.16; 51.2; 59.6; 58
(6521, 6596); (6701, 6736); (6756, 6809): -0.03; 52.5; 50.6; 51.1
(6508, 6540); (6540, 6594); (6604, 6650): 0.02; 55.1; 50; 53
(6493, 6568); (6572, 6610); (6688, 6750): 0.08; 54.2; 54.4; 54.3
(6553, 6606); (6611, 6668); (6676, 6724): 0.05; 50.8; 56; 53.4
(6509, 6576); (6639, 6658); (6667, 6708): 0.07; 54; 56.5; 55.9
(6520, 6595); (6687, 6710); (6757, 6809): -0.17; 52.6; 50.7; 51.4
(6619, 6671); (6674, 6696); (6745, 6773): -0.12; 51.2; 50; 50.8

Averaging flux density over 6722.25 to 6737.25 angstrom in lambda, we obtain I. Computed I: 51.5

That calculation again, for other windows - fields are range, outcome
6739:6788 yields 50.8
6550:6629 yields 50.5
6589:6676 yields 50.5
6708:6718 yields 51.1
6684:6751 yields 54.4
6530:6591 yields 52.3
